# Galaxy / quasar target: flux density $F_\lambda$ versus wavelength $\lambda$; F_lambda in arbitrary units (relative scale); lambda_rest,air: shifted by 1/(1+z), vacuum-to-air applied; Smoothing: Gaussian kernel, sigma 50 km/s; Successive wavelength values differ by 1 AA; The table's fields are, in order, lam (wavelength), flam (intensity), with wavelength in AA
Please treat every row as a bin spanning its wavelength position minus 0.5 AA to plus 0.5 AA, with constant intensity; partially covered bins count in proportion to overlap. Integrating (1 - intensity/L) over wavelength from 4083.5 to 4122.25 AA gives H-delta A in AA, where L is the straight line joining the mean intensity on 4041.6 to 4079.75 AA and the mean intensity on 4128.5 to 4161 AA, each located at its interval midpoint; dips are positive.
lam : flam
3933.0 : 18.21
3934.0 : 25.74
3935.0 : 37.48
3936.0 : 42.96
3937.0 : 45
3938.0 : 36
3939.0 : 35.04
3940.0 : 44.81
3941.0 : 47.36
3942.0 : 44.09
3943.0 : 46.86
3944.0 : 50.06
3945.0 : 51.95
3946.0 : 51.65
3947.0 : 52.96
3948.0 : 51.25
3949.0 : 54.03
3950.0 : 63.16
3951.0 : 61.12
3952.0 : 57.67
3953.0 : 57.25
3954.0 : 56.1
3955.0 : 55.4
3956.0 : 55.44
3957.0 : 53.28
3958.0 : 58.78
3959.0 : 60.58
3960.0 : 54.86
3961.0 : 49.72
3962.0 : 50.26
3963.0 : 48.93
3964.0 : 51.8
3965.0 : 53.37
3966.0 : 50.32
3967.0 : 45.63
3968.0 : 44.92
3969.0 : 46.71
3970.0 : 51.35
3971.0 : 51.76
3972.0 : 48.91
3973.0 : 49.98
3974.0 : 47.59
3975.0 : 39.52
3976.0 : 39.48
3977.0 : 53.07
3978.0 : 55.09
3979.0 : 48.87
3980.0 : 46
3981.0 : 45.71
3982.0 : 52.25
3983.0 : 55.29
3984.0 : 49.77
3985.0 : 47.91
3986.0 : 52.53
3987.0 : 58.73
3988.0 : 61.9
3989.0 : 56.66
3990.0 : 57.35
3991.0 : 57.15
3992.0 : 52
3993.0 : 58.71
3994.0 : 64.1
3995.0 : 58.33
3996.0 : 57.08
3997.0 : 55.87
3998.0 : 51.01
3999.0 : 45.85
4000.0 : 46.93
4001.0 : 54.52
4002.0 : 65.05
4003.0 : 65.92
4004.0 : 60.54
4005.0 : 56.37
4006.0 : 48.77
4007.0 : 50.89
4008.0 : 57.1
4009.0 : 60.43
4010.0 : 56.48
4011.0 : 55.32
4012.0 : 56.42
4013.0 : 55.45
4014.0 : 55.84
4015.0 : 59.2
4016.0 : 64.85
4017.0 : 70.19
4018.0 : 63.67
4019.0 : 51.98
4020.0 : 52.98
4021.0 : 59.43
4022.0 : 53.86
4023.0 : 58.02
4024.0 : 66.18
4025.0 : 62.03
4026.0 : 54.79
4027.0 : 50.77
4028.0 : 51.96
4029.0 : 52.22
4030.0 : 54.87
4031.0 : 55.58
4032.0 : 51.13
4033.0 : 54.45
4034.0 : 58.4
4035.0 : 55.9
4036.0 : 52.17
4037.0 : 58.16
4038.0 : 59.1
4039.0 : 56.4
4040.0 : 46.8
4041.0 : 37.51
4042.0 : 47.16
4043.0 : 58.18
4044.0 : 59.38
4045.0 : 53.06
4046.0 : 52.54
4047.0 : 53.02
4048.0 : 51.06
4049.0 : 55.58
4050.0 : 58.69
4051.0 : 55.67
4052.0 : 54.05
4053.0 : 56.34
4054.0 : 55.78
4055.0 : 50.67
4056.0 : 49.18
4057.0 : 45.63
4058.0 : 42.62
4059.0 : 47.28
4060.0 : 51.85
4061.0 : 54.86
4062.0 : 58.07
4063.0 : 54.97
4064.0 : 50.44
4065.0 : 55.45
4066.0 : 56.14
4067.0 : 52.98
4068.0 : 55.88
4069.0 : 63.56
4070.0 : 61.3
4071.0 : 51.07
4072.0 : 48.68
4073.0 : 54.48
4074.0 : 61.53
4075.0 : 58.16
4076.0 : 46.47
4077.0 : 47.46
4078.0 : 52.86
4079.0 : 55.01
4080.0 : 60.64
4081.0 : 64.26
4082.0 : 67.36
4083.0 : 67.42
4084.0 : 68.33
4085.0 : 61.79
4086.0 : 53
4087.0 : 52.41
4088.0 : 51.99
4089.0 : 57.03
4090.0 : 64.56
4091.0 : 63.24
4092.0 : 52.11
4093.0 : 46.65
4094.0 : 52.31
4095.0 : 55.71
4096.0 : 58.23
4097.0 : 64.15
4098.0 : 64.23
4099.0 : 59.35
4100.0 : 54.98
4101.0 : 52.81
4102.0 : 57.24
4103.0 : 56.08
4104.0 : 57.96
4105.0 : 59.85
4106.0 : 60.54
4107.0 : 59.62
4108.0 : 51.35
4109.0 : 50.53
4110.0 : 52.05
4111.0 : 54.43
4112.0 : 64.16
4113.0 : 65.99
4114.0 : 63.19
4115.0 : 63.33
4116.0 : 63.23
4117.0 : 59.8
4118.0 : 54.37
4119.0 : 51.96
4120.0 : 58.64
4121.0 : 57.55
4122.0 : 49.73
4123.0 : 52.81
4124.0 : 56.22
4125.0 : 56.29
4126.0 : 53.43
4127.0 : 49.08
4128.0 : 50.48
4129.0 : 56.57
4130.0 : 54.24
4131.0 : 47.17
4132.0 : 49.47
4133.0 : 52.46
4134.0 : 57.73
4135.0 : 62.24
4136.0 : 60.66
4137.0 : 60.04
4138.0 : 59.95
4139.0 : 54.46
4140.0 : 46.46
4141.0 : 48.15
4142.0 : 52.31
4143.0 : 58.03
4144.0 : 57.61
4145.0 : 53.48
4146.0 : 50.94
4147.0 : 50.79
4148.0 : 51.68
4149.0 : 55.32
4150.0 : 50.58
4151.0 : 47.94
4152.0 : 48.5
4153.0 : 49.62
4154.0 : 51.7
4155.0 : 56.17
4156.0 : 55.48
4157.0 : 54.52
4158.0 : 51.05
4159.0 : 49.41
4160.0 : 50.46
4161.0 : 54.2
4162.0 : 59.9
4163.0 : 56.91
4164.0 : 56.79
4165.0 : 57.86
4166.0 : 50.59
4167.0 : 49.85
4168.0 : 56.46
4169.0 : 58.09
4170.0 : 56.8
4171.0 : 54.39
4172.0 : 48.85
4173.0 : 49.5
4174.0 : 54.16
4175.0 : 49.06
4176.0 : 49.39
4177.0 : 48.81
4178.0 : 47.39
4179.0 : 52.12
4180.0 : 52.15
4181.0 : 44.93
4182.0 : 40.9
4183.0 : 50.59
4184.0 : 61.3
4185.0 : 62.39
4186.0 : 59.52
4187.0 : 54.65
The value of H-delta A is -3.0 AA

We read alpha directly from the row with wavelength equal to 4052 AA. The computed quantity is 54.05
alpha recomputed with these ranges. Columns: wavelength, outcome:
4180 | 52.15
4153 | 49.62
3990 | 57.35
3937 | 45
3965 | 53.37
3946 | 51.65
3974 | 47.59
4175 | 49.06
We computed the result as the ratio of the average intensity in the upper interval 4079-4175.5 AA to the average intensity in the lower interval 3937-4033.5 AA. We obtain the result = 1.04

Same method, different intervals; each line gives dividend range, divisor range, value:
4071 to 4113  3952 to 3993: 1.10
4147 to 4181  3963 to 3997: 1.01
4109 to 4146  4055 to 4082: 1.03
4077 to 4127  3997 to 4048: 1.04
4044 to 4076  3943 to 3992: 1.03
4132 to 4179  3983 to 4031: 0.94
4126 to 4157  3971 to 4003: 1.01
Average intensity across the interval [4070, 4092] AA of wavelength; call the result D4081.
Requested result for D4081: 57.5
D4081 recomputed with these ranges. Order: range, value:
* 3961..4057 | 53.9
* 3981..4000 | 54.7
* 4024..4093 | 54.9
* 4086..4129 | 56.6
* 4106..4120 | 58.1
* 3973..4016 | 54.2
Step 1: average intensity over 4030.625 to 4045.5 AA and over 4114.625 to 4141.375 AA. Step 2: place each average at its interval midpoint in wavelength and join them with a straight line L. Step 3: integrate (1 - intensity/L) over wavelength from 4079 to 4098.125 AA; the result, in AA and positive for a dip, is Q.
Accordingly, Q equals -1.6 AA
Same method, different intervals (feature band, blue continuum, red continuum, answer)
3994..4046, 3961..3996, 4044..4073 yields -3.2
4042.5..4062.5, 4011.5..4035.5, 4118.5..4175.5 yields 1.1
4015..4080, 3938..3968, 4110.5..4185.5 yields -2.1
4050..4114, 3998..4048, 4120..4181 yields -1.9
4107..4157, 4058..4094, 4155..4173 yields 0.1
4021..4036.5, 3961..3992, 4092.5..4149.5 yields -0.9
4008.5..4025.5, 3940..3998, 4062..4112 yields -1.5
